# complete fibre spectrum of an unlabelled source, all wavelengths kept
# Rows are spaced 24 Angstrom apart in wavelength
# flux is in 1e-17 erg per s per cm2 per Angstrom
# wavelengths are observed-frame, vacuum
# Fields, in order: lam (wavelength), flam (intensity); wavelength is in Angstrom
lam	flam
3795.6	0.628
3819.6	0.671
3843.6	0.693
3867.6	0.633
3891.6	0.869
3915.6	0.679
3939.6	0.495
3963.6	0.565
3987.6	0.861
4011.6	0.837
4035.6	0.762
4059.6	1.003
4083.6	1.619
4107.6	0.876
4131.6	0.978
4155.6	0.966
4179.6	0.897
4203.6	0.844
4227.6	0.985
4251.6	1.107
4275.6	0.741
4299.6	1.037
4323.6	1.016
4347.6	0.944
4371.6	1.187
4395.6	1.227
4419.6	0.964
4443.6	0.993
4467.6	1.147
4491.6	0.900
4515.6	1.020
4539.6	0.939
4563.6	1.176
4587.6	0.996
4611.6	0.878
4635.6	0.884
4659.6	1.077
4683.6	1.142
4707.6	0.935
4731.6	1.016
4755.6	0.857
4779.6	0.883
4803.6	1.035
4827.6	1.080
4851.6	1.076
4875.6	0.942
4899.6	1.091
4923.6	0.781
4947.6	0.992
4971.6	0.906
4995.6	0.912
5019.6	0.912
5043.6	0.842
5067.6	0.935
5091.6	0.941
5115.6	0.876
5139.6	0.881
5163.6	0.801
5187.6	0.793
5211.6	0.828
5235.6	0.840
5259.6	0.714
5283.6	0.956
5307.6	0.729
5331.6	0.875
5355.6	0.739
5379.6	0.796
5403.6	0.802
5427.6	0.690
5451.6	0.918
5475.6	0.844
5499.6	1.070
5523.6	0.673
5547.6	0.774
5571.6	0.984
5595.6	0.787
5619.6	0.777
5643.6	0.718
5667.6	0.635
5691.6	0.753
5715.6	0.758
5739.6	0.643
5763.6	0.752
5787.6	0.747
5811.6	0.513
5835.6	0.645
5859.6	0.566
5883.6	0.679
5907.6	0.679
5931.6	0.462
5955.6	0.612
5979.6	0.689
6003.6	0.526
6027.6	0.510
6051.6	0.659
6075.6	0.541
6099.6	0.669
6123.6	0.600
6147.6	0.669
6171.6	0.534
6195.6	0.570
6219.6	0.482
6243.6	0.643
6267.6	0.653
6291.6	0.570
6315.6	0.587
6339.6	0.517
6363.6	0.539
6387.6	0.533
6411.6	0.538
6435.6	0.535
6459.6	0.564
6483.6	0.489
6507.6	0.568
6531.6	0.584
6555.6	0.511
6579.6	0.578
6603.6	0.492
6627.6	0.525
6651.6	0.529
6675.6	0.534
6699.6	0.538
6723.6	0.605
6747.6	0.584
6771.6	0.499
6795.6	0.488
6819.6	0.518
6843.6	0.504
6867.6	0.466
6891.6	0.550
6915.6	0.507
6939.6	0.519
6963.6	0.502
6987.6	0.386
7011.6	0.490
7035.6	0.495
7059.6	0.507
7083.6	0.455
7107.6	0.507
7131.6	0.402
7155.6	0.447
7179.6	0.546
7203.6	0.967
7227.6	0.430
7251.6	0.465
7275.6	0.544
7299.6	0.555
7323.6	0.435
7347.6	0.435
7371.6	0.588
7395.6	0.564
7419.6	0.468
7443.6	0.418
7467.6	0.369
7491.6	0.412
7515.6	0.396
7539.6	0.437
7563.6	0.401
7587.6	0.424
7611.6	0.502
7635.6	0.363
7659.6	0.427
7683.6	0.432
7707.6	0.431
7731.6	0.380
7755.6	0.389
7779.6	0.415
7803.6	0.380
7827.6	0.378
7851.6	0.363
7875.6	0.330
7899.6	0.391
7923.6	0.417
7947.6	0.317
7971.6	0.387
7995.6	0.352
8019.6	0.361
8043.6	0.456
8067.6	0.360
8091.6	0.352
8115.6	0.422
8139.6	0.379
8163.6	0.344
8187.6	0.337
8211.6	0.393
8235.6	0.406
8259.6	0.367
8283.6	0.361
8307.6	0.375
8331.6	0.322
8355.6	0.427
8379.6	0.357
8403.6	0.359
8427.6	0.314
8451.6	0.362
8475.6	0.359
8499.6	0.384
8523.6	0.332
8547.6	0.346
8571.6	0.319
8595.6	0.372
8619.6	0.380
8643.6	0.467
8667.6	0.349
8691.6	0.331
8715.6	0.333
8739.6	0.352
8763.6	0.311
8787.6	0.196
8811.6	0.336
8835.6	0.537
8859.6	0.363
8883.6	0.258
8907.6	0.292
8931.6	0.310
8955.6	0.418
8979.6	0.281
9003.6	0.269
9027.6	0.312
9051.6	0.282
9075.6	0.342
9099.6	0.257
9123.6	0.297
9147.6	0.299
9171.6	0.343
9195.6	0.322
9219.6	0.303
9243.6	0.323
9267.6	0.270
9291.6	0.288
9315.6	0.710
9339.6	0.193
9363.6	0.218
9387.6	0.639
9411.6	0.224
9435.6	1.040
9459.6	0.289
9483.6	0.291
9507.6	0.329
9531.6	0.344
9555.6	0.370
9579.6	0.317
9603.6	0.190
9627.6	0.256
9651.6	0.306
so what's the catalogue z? 0.098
